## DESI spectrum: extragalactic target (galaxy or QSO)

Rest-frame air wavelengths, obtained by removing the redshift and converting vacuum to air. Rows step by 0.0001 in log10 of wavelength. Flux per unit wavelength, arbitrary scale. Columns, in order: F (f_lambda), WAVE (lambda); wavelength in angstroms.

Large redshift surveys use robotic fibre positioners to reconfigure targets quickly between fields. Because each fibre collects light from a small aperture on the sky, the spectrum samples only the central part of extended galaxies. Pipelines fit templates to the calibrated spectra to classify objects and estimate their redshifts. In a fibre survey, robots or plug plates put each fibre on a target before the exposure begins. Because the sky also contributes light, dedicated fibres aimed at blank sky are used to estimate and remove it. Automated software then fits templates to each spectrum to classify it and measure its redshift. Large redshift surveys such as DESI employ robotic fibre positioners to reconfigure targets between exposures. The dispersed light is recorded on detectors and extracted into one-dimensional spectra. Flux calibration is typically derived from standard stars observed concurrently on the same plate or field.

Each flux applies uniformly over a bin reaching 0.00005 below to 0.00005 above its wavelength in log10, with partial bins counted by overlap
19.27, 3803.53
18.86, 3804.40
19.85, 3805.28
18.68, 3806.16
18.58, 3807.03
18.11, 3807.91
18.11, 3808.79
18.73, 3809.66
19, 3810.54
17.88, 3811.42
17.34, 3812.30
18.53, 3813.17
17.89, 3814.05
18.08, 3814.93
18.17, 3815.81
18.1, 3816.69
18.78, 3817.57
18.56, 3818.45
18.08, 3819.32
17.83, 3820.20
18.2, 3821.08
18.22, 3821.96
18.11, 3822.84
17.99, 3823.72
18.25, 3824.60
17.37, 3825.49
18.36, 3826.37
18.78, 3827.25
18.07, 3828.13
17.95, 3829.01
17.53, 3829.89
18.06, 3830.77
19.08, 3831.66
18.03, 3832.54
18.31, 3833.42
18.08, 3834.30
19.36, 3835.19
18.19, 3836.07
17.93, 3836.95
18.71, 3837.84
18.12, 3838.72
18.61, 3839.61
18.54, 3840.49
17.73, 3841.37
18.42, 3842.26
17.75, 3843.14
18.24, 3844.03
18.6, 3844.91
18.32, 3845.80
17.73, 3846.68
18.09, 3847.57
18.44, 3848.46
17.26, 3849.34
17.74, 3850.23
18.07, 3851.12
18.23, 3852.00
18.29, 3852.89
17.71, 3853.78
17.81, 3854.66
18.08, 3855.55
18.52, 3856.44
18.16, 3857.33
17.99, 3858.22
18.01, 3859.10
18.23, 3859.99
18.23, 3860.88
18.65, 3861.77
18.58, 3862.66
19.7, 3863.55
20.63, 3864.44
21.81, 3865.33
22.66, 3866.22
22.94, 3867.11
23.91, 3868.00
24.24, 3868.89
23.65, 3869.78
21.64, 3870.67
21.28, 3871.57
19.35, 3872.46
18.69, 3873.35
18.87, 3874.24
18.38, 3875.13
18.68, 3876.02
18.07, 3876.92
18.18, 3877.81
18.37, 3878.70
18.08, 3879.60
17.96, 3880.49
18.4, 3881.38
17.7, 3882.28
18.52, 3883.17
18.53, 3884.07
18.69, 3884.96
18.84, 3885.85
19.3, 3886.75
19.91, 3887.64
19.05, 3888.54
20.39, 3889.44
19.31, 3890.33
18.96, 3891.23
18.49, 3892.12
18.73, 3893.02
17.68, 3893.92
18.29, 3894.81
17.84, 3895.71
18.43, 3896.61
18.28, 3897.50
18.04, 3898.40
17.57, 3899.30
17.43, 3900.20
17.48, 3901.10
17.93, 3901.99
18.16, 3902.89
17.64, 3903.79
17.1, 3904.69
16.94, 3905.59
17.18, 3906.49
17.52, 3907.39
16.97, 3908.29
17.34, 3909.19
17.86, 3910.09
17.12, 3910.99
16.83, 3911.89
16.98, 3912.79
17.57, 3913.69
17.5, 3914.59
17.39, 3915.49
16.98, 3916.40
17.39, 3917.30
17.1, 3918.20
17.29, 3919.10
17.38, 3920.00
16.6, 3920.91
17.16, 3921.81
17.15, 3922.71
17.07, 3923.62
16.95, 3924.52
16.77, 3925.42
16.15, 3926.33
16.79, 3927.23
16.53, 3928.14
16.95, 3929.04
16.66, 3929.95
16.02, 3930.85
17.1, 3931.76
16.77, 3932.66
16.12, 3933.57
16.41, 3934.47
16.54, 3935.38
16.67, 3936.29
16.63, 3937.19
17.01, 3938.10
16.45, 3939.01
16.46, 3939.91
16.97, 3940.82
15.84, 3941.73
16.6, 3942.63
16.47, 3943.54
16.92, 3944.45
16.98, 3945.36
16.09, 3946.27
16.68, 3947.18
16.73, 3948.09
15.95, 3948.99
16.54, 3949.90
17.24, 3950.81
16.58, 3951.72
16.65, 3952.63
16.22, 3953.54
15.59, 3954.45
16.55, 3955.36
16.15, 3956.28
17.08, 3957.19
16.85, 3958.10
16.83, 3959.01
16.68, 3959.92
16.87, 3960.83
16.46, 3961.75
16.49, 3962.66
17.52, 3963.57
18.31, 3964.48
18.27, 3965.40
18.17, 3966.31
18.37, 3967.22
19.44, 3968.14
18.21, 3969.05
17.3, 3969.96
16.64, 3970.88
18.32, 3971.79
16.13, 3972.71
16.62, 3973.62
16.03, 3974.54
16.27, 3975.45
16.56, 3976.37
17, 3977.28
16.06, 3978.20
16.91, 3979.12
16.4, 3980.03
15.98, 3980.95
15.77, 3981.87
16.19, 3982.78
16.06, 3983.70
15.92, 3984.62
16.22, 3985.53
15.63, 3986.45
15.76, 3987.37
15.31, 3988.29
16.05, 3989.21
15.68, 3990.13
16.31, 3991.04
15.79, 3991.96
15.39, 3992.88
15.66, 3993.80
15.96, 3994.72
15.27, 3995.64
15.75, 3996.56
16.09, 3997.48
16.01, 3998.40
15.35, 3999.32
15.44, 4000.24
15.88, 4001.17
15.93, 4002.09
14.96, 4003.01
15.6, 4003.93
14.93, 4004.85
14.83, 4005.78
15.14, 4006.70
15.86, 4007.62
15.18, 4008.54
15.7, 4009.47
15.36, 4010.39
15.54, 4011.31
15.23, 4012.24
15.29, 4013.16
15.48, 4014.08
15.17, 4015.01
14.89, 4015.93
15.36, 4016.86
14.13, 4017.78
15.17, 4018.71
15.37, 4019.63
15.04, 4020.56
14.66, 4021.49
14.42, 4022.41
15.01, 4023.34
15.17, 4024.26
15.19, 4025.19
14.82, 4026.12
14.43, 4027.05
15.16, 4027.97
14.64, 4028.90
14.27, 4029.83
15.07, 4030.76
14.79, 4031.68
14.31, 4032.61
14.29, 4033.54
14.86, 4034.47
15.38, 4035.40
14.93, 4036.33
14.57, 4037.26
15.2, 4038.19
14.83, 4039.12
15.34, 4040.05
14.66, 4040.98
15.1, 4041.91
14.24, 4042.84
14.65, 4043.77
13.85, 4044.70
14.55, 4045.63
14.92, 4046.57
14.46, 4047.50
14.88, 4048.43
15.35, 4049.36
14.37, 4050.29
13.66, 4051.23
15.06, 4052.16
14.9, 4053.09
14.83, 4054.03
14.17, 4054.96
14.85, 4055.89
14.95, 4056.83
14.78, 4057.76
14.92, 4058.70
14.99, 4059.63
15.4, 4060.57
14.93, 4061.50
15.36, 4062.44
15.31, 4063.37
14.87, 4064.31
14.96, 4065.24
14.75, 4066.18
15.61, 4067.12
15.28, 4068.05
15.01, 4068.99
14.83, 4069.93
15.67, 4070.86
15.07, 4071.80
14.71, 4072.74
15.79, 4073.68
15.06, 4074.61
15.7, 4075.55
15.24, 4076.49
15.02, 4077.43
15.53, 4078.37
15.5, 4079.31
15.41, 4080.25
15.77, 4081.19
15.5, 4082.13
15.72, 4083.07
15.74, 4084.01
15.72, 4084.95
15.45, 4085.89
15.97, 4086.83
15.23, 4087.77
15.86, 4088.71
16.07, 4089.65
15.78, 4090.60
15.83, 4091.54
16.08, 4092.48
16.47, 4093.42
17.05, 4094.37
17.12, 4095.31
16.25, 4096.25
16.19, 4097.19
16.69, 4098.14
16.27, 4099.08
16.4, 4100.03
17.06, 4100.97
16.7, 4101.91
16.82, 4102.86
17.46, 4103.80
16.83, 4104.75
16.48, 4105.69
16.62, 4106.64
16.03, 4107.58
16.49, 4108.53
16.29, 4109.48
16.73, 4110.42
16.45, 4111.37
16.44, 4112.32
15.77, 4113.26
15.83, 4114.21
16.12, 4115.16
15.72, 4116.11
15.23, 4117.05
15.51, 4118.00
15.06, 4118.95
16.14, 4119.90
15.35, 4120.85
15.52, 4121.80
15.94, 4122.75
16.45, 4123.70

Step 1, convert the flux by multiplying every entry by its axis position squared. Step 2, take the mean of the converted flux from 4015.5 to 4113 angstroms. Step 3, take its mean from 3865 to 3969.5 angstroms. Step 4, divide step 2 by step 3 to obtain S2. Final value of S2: 0.9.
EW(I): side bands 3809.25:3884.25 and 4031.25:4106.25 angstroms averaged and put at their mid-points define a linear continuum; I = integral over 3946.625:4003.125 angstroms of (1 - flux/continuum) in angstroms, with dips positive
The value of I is 1.1 angstroms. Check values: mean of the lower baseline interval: 18.7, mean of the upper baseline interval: 15.4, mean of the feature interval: 16.5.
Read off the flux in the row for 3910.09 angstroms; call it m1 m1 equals 17.86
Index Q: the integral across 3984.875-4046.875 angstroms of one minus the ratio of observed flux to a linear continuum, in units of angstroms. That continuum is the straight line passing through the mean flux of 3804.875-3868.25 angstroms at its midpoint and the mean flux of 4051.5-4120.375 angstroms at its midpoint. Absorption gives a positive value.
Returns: 5.0 angstroms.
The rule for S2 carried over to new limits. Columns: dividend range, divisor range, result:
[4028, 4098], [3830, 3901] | 0.89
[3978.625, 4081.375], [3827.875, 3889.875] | 0.88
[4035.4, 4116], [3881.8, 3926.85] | 0.95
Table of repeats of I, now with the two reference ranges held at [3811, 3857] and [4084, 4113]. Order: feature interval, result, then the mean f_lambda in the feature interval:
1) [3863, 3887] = -2.70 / 19.9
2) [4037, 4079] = 4.25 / 14.9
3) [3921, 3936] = 0.70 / 16.7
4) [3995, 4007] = 1.08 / 15.5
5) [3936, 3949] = 0.62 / 16.6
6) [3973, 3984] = 0.54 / 16.3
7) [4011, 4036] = 2.87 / 14.9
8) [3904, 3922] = 0.41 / 17.2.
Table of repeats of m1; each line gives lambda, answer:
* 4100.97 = 17.06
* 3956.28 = 16.15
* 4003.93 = 15.6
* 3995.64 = 15.27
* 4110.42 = 16.73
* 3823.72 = 17.99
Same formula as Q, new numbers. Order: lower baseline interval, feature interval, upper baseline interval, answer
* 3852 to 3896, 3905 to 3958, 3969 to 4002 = 2.55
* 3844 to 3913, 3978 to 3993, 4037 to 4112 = 0.87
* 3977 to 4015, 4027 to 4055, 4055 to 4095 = 1.50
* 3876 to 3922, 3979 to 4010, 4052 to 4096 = 1.57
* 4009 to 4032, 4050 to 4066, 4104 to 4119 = 0.66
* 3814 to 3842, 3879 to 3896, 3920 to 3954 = -1.28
